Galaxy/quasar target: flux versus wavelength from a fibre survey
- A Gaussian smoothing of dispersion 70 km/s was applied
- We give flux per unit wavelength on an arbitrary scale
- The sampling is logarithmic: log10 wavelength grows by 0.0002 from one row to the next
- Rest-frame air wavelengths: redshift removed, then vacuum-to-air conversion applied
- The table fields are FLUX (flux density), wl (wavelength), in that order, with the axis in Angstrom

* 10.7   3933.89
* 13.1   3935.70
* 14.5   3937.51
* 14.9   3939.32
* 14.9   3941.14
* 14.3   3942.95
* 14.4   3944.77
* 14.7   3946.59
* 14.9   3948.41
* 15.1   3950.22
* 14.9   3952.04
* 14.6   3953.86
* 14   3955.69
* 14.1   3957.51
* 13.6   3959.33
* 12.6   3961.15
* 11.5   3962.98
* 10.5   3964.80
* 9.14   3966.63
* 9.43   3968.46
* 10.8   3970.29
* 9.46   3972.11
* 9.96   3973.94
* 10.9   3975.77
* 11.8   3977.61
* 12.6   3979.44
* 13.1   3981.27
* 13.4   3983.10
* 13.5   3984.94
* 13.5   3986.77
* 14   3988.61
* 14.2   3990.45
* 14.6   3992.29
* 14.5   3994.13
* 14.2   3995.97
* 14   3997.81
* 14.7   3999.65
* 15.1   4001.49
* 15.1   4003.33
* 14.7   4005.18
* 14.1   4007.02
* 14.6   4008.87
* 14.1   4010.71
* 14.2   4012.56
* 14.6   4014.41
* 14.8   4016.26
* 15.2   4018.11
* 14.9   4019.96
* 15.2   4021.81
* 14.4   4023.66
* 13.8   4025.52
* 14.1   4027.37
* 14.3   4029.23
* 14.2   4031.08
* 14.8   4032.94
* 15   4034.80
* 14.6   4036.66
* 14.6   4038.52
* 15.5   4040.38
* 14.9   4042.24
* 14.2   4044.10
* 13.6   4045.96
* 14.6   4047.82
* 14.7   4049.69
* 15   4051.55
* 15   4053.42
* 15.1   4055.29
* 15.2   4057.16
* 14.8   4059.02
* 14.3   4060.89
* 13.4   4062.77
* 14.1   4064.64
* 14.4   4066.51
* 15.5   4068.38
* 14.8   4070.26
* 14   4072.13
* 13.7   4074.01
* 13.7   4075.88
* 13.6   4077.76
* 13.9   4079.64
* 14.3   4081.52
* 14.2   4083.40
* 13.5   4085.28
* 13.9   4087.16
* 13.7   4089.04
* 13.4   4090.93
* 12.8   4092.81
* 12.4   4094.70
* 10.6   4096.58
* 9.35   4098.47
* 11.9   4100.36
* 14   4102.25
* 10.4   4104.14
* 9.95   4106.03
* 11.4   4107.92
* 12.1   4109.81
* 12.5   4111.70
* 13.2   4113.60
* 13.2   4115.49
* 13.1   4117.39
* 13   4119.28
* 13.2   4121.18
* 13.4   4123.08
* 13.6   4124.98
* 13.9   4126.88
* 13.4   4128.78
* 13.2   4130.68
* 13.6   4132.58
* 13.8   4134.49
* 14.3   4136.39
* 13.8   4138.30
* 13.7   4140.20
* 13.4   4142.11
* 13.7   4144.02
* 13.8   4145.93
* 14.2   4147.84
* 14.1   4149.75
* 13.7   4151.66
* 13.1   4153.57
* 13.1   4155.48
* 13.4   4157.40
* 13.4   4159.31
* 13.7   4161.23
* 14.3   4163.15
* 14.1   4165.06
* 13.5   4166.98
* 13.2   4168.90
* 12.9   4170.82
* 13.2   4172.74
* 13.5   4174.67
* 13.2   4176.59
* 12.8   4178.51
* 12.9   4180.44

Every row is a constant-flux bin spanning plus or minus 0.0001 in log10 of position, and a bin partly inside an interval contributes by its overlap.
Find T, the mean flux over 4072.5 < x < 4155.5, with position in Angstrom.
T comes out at 13.1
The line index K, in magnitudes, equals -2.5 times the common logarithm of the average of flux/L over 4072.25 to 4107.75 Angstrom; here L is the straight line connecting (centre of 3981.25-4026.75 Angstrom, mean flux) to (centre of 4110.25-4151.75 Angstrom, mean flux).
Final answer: 0.09 mag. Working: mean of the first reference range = 14.4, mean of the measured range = 12.7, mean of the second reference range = 13.5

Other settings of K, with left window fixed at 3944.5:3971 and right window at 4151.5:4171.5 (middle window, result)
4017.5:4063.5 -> -0.11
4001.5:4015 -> -0.11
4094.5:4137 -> 0.07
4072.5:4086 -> -0.05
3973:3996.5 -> -0.01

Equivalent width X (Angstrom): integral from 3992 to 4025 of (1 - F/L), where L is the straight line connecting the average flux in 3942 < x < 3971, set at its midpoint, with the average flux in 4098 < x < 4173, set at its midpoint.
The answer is -3.8 Angstrom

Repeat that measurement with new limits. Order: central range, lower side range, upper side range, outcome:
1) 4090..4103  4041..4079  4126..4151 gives 1.9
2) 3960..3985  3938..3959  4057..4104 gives 5.4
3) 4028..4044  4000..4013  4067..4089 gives -0.4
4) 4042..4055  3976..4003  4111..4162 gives -0.9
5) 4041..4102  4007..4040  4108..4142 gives 0.6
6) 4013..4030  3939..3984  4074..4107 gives -2.5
